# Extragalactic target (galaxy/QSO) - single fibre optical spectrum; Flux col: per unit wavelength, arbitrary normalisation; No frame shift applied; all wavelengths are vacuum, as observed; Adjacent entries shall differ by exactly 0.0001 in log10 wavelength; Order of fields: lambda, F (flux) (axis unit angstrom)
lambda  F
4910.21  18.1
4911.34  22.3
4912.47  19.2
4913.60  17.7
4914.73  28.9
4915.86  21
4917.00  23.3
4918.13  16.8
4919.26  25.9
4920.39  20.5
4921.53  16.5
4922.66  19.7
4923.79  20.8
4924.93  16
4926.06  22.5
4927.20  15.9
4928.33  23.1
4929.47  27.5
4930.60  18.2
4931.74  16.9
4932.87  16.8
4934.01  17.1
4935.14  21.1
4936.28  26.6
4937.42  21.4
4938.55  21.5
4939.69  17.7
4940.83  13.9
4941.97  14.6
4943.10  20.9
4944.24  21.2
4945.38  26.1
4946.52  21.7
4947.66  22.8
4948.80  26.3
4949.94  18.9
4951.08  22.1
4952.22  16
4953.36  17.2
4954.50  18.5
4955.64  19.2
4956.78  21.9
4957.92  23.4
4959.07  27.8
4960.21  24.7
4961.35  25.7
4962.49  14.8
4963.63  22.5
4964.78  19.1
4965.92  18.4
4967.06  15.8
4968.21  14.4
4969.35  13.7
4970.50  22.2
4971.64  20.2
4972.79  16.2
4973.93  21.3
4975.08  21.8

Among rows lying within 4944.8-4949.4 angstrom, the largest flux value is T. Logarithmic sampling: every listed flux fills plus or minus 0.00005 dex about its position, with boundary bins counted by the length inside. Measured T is 26.3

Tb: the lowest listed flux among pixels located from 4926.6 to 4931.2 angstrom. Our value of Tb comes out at 15.9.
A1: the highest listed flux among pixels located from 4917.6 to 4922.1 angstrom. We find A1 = 25.9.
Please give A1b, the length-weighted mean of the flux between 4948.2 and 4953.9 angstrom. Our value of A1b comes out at 20.1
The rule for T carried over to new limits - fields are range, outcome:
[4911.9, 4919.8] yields 28.9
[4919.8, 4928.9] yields 23.1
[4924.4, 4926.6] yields 22.5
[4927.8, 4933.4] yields 27.5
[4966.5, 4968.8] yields 15.8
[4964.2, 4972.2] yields 22.2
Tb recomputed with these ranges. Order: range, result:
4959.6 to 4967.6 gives 14.8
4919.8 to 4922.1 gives 16.5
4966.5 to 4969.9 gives 13.7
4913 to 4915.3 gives 17.7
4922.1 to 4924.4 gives 19.7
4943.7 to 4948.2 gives 21.2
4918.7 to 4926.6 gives 16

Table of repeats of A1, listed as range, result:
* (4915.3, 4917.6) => 23.3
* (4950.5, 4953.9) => 22.1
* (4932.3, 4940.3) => 26.6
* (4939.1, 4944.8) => 21.2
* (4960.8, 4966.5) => 25.7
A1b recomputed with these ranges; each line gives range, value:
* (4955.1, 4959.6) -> 23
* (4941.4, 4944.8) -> 18.9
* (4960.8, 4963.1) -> 20.3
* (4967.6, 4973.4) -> 17.4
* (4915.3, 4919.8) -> 21.7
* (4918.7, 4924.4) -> 20.6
